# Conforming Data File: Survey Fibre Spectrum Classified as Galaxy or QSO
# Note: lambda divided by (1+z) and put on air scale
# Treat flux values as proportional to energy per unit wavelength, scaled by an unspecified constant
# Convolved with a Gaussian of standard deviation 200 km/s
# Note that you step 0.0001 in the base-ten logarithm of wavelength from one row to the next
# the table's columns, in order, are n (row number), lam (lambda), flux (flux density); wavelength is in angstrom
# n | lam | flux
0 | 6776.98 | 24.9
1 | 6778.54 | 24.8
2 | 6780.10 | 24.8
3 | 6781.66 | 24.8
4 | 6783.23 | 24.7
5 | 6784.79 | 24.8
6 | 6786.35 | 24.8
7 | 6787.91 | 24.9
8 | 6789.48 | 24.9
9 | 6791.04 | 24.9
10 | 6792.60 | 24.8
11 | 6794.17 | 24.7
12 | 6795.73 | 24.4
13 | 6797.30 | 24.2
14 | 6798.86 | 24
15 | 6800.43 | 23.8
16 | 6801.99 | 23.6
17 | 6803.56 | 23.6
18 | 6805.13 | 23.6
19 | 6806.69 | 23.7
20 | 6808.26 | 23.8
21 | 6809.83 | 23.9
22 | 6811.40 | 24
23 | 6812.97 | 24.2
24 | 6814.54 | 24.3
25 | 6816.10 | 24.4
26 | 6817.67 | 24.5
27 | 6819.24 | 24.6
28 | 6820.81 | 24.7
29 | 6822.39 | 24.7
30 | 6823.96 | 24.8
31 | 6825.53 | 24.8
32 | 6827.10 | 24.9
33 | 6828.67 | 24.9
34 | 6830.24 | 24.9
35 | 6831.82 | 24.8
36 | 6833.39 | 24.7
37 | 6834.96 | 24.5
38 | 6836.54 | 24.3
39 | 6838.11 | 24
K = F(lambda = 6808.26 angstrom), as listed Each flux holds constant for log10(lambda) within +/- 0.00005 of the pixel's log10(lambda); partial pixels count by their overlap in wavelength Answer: 23.8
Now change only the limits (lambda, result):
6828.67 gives 24.9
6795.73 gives 24.4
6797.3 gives 24.2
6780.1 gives 24.8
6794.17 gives 24.7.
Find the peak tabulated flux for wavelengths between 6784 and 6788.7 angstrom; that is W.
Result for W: 24.9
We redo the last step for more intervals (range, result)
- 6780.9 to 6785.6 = 24.8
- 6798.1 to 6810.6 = 24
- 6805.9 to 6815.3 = 24.3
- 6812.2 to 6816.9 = 24.4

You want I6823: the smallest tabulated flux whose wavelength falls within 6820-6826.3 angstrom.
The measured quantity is 24.7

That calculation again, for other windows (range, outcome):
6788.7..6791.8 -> 24.9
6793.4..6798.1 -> 24.2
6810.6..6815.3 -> 24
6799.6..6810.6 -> 23.6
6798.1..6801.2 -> 23.8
